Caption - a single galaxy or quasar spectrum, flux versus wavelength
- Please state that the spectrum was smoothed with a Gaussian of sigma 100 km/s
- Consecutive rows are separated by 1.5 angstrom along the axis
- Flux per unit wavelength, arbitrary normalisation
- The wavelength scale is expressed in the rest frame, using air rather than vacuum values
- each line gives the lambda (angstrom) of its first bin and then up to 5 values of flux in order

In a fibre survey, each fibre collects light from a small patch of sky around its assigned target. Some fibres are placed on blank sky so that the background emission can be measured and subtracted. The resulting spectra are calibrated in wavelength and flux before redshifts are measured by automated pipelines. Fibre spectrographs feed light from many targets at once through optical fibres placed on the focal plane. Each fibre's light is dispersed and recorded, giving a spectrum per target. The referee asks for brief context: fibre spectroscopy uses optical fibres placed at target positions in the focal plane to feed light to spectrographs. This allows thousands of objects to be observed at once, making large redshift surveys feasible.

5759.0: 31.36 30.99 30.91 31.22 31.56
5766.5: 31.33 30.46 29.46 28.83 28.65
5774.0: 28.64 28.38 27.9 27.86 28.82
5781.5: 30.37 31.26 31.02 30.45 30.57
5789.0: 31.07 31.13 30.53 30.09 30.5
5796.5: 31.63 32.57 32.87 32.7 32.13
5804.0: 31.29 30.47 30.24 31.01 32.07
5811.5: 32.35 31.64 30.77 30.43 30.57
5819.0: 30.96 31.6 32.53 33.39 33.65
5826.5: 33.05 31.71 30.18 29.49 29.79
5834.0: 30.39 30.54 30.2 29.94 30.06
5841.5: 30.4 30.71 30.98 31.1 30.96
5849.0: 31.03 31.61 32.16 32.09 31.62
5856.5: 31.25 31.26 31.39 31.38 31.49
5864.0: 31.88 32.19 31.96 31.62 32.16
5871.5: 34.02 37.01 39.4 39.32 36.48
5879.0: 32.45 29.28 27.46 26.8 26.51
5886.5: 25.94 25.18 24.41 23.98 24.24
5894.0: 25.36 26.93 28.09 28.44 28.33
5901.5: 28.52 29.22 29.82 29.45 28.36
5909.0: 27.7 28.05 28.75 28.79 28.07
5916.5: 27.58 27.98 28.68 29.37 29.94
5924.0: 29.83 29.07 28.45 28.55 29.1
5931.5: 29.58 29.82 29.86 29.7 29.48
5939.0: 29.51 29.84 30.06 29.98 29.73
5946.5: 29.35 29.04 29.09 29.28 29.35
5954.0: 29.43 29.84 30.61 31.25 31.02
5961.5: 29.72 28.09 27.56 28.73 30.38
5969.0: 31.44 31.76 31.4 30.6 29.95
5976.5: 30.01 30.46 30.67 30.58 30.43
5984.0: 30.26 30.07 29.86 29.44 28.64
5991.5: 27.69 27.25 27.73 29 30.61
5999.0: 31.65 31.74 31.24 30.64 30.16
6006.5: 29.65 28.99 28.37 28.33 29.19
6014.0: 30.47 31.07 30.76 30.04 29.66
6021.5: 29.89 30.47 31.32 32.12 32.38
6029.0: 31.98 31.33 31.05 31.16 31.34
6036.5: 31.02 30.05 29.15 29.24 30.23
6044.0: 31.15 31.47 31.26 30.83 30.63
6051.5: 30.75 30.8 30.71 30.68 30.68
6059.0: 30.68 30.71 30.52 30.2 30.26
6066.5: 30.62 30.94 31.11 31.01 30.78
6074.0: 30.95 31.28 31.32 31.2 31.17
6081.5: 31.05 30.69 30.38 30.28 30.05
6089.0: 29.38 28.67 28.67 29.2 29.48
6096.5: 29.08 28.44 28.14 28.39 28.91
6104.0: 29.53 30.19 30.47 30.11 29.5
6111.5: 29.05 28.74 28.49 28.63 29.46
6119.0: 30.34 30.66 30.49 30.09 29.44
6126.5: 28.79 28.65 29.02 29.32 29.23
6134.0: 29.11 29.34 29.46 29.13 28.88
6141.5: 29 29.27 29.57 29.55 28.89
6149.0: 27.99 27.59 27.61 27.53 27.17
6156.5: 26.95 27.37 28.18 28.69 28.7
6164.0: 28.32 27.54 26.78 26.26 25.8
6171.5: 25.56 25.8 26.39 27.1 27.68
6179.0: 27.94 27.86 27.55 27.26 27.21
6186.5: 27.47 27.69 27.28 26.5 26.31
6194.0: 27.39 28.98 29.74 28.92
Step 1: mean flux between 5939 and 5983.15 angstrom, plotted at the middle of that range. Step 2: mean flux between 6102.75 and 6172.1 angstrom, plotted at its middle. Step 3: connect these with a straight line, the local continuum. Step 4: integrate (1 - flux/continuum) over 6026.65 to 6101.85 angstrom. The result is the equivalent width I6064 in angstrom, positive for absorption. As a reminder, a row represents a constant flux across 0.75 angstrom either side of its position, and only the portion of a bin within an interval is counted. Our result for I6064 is -3.1 angstrom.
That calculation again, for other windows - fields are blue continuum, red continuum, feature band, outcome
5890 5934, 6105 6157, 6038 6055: -1.05 angstrom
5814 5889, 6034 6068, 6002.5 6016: 0.48 angstrom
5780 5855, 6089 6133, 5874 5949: 3.93 angstrom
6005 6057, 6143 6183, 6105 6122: -0.57 angstrom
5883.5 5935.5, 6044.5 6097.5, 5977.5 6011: -0.50 angstrom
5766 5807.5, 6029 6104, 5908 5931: 1.29 angstrom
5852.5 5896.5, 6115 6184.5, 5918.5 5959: 0.63 angstrom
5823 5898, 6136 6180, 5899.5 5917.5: 0.99 angstrom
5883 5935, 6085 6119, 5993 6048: -3.24 angstrom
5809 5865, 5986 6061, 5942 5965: 0.80 angstrom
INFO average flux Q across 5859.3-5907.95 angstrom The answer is 30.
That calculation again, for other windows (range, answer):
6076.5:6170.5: 29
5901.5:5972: 29.4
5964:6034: 30.2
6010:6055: 30.6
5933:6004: 29.9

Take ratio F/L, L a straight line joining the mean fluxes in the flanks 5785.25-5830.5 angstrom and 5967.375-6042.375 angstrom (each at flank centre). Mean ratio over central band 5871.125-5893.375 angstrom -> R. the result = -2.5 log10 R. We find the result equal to 0.03 mag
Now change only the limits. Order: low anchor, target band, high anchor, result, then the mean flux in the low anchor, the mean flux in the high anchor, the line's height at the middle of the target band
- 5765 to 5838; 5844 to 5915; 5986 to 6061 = 0.02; 30.8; 30.3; 30.6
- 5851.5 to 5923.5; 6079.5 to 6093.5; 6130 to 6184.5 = -0.06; 29.8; 28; 28.4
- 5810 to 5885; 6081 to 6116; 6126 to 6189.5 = -0.03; 31.7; 28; 28.7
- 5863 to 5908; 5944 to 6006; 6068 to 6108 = 0.00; 29.8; 30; 29.9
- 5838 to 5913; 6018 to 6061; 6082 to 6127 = -0.04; 30.2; 29.5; 29.7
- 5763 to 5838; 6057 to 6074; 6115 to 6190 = -0.07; 30.8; 28.2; 28.9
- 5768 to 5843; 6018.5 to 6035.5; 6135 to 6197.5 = -0.08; 30.7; 27.8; 28.9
